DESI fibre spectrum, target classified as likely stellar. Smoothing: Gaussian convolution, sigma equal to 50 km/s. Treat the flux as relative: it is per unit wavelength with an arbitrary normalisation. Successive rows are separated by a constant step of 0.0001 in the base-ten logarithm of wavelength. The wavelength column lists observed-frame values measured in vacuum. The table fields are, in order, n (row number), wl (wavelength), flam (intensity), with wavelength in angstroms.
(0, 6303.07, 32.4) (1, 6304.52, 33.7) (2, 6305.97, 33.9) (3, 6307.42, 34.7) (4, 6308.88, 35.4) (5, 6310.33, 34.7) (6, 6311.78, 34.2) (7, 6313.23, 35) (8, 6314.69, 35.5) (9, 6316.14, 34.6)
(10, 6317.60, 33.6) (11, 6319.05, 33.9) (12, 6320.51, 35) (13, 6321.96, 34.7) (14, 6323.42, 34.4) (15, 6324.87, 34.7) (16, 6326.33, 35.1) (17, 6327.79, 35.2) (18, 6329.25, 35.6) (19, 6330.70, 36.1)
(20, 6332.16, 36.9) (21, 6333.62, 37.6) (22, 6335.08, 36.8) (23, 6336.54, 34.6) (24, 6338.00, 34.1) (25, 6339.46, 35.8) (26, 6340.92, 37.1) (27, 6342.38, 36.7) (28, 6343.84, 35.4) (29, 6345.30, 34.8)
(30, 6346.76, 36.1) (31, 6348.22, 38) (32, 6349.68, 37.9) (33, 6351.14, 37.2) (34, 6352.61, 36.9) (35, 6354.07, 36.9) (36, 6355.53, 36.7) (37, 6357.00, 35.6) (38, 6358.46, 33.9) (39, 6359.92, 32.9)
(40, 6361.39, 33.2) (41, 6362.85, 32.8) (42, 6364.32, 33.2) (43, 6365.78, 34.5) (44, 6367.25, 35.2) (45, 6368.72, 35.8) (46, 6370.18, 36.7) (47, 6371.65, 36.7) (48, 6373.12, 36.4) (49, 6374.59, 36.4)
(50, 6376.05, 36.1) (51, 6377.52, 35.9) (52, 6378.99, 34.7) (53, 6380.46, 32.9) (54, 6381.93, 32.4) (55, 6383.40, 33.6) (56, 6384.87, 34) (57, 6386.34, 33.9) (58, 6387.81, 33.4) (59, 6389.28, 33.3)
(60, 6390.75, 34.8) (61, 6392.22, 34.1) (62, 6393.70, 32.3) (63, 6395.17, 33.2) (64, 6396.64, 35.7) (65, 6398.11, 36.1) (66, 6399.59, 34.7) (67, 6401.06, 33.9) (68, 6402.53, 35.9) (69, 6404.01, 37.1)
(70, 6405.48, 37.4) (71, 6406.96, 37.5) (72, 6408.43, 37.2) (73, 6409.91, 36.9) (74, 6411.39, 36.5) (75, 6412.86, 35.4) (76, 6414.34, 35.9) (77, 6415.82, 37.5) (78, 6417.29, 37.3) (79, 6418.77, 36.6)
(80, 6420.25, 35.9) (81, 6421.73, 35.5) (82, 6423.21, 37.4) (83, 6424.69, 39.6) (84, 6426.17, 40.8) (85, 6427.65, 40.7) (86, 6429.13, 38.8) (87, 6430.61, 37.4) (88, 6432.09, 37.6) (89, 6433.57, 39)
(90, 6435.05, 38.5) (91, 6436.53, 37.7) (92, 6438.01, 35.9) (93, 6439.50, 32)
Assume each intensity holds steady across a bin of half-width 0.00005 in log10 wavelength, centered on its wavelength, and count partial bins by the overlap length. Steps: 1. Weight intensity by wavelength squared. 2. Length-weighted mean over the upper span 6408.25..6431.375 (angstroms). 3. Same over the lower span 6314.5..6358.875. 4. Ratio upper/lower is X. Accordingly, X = 1.1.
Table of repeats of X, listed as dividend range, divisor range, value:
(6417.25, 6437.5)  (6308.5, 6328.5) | 1.13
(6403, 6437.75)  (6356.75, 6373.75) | 1.10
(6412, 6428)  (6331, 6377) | 1.07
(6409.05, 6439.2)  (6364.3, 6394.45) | 1.10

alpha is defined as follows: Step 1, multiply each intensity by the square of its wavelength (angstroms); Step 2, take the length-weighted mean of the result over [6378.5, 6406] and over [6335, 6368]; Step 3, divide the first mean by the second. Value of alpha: 1.0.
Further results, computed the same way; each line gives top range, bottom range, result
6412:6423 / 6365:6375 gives 1.03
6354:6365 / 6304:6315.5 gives 1.00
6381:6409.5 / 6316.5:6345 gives 1.00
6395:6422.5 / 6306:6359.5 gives 1.04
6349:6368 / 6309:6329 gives 1.02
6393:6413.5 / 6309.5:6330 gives 1.06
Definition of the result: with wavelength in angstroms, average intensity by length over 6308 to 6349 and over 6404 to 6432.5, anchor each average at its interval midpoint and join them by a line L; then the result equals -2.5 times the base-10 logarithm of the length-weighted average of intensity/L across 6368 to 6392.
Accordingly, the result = 0.05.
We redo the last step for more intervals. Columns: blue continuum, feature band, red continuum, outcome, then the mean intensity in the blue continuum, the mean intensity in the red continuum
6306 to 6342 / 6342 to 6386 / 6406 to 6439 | 0.03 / 35.2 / 37.5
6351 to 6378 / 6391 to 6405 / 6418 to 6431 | 0.06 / 35.4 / 38.1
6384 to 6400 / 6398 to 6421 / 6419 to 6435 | -0.01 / 34.1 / 38.2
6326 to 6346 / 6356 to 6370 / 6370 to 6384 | 0.03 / 35.9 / 35.1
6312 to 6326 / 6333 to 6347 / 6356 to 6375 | -0.04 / 34.6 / 34.9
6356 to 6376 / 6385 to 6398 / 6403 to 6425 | 0.06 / 34.9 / 36.8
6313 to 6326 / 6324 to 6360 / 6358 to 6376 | -0.04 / 34.6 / 34.9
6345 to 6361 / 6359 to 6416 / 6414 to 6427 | 0.05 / 36.1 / 37.4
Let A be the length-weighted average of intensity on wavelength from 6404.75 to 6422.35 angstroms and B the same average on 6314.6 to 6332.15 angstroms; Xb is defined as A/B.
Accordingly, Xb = 1.05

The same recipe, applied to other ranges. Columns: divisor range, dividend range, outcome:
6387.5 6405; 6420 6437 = 1.11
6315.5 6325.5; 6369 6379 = 1.05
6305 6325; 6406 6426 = 1.07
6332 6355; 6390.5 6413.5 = 0.98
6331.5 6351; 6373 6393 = 0.95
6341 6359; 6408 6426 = 1.01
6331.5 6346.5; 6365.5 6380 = 1.00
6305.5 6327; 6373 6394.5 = 0.99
